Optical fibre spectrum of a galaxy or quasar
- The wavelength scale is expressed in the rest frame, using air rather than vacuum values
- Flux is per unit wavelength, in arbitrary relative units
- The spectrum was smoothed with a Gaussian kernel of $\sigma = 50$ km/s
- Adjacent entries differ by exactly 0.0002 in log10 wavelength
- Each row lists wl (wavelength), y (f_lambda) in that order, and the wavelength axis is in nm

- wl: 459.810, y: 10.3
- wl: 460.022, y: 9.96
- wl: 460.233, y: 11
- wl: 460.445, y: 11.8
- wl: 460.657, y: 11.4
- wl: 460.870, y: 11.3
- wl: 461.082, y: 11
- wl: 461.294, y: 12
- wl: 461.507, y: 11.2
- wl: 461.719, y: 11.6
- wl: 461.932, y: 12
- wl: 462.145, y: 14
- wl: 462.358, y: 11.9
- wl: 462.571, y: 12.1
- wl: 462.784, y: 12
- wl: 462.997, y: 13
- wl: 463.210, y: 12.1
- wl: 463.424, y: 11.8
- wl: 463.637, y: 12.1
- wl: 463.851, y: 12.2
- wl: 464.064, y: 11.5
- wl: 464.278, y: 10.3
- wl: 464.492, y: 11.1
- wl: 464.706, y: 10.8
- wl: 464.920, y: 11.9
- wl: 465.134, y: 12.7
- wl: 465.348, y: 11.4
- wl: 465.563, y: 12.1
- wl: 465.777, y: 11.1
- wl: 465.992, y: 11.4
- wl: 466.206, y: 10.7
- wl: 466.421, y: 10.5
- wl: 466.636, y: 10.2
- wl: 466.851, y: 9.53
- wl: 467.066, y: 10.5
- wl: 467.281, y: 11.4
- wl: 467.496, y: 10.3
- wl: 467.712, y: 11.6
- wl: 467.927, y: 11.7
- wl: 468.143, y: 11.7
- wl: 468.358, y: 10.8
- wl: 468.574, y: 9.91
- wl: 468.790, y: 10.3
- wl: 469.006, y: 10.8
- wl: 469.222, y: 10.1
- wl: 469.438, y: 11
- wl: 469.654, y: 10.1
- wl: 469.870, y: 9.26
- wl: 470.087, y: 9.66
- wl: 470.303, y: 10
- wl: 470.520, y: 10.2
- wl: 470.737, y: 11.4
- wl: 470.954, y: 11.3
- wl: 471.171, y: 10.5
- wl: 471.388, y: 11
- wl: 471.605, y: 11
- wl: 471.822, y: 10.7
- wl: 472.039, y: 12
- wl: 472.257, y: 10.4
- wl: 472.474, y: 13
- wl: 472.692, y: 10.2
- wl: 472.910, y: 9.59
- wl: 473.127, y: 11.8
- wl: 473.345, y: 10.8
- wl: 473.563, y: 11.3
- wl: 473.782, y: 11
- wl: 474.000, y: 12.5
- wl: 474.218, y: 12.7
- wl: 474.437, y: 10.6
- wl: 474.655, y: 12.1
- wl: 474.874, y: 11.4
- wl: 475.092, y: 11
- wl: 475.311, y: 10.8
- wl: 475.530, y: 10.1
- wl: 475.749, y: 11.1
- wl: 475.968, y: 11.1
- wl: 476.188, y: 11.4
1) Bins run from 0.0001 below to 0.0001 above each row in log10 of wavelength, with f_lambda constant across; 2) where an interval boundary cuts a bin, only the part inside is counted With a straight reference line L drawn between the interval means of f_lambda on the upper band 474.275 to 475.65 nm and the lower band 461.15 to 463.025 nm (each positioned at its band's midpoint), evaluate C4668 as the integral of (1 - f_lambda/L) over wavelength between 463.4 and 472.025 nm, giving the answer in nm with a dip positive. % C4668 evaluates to 0.56 nm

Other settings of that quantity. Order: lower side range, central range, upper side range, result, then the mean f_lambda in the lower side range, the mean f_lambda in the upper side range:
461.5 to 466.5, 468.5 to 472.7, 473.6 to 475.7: 0.31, 11.7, 11.3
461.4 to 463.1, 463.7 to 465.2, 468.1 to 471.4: 0.03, 12.2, 10.5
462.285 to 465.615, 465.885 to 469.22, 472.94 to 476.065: 0.25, 11.8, 11.3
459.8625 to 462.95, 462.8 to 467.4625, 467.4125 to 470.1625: -0.09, 11.7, 10.6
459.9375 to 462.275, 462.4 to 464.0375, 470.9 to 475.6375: -0.09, 11.6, 11.2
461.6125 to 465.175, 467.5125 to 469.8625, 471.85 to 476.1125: 0.18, 11.9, 11.2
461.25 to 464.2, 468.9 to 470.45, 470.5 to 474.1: 0.17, 12.1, 11.1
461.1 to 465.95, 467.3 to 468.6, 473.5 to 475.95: 0.06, 11.8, 11.3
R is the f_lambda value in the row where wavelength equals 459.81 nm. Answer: 10.3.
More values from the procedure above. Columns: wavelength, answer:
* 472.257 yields 10.4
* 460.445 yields 11.8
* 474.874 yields 11.4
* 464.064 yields 11.5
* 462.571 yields 12.1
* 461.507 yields 11.2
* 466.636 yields 10.2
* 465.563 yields 12.1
